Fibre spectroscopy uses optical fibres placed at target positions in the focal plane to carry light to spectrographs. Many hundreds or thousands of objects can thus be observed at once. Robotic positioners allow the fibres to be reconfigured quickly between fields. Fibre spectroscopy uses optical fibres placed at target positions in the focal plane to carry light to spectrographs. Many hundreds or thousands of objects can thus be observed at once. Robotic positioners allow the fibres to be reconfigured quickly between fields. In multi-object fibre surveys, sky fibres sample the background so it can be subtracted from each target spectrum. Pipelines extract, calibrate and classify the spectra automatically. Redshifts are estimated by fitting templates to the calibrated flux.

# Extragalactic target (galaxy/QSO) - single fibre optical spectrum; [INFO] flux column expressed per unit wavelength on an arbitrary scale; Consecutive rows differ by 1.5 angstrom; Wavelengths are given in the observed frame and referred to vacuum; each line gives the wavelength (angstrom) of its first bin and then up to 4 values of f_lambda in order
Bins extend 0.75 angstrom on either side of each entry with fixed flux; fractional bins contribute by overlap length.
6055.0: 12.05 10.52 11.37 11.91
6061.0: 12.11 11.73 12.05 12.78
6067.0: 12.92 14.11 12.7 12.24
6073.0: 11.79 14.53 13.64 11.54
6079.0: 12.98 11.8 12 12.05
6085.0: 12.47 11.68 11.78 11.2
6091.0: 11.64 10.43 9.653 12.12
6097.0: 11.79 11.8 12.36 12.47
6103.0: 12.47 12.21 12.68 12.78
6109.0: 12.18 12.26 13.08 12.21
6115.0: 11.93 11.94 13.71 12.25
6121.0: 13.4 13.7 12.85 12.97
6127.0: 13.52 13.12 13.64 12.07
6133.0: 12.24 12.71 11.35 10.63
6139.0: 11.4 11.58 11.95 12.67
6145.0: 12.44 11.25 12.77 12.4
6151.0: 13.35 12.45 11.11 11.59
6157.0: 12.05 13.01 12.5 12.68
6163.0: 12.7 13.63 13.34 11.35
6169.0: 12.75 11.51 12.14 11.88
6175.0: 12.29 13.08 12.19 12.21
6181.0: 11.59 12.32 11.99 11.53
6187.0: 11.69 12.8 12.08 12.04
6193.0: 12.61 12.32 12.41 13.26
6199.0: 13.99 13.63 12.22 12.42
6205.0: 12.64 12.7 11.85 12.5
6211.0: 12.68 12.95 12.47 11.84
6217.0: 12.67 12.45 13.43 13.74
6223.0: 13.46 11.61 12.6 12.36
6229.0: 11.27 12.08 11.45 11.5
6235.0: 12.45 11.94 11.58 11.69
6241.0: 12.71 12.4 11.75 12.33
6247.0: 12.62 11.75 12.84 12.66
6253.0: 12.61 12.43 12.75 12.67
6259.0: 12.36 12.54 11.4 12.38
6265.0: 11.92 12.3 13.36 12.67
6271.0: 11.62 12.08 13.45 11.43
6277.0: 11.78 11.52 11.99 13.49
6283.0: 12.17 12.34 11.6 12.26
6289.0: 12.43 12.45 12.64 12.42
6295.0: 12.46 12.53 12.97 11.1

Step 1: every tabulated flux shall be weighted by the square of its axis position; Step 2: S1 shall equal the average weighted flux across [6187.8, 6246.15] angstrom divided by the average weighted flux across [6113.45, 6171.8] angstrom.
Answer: 1.02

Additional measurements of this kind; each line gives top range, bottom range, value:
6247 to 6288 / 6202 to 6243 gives 1.01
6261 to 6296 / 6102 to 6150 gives 1.04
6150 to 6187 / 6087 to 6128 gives 1.02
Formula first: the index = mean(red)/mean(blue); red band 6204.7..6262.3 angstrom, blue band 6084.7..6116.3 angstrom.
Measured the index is 1.03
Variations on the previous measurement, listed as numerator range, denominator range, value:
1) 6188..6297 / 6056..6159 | 1.01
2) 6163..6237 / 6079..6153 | 1.01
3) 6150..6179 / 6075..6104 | 1.04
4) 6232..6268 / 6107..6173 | 0.99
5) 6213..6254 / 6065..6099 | 1.01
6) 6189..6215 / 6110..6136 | 0.99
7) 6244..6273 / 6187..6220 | 0.98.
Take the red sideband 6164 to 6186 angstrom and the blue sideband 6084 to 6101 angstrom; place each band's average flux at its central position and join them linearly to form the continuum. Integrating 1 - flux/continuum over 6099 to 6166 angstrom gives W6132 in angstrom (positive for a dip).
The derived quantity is -3.3 angstrom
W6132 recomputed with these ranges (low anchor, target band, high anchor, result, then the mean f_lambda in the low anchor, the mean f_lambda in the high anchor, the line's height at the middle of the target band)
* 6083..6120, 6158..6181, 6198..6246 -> -0.4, 12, 12.4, 12.3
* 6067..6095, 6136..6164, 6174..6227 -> 0.5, 12.1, 12.5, 12.4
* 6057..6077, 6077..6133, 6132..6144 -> -0.7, 12.6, 11.8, 12.2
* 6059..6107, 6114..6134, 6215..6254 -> -1.1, 12.2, 12.3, 12.2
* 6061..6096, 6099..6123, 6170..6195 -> -0.8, 12.2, 12.1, 12.2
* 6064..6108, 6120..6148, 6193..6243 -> -0.3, 12.2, 12.5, 12.3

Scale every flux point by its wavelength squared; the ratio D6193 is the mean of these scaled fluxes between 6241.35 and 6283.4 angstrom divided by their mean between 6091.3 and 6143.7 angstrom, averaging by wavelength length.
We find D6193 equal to 1.05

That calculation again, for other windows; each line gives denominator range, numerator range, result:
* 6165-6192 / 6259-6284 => 1.04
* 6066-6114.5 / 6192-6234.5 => 1.07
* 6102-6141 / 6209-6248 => 1.02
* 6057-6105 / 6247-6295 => 1.08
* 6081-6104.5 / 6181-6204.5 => 1.10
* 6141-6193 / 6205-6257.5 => 1.03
